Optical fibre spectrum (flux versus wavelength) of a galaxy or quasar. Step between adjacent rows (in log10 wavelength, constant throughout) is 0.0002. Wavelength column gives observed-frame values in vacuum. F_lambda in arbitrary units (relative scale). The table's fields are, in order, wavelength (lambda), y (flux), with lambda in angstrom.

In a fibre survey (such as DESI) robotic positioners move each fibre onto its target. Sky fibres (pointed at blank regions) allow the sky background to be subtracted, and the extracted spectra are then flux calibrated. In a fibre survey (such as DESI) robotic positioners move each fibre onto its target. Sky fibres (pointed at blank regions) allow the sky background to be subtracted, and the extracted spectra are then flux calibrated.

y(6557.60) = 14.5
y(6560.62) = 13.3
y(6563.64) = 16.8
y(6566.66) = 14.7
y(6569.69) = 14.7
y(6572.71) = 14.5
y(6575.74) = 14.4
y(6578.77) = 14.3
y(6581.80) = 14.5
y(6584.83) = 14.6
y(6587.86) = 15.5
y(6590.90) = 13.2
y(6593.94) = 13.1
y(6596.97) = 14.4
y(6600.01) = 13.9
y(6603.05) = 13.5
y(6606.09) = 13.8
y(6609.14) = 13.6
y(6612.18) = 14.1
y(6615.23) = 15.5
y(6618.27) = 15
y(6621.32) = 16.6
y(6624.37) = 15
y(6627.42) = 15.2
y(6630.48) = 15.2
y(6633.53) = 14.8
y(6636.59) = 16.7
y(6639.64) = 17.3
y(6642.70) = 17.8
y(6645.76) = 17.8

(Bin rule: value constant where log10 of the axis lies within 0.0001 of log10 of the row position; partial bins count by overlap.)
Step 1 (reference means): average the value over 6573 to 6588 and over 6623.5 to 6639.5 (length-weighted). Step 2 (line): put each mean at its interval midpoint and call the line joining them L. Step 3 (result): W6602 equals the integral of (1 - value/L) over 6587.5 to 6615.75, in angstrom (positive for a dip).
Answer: 1.9 angstrom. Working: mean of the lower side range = 14.6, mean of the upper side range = 15.6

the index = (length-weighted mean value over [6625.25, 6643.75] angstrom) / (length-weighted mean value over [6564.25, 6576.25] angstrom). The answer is 1.1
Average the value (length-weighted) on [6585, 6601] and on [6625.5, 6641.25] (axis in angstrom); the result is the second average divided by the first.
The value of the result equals 1.1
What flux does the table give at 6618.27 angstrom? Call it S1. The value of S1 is 15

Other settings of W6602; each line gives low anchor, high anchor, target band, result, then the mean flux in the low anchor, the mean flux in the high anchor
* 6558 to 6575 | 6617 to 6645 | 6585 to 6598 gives 0.98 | 14.8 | 16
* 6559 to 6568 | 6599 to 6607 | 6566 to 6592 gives -0.07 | 14.9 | 13.7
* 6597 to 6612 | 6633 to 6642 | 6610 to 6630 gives -0.10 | 13.8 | 16.6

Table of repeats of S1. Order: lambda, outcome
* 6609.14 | 13.6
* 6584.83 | 14.6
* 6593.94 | 13.1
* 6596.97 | 14.4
